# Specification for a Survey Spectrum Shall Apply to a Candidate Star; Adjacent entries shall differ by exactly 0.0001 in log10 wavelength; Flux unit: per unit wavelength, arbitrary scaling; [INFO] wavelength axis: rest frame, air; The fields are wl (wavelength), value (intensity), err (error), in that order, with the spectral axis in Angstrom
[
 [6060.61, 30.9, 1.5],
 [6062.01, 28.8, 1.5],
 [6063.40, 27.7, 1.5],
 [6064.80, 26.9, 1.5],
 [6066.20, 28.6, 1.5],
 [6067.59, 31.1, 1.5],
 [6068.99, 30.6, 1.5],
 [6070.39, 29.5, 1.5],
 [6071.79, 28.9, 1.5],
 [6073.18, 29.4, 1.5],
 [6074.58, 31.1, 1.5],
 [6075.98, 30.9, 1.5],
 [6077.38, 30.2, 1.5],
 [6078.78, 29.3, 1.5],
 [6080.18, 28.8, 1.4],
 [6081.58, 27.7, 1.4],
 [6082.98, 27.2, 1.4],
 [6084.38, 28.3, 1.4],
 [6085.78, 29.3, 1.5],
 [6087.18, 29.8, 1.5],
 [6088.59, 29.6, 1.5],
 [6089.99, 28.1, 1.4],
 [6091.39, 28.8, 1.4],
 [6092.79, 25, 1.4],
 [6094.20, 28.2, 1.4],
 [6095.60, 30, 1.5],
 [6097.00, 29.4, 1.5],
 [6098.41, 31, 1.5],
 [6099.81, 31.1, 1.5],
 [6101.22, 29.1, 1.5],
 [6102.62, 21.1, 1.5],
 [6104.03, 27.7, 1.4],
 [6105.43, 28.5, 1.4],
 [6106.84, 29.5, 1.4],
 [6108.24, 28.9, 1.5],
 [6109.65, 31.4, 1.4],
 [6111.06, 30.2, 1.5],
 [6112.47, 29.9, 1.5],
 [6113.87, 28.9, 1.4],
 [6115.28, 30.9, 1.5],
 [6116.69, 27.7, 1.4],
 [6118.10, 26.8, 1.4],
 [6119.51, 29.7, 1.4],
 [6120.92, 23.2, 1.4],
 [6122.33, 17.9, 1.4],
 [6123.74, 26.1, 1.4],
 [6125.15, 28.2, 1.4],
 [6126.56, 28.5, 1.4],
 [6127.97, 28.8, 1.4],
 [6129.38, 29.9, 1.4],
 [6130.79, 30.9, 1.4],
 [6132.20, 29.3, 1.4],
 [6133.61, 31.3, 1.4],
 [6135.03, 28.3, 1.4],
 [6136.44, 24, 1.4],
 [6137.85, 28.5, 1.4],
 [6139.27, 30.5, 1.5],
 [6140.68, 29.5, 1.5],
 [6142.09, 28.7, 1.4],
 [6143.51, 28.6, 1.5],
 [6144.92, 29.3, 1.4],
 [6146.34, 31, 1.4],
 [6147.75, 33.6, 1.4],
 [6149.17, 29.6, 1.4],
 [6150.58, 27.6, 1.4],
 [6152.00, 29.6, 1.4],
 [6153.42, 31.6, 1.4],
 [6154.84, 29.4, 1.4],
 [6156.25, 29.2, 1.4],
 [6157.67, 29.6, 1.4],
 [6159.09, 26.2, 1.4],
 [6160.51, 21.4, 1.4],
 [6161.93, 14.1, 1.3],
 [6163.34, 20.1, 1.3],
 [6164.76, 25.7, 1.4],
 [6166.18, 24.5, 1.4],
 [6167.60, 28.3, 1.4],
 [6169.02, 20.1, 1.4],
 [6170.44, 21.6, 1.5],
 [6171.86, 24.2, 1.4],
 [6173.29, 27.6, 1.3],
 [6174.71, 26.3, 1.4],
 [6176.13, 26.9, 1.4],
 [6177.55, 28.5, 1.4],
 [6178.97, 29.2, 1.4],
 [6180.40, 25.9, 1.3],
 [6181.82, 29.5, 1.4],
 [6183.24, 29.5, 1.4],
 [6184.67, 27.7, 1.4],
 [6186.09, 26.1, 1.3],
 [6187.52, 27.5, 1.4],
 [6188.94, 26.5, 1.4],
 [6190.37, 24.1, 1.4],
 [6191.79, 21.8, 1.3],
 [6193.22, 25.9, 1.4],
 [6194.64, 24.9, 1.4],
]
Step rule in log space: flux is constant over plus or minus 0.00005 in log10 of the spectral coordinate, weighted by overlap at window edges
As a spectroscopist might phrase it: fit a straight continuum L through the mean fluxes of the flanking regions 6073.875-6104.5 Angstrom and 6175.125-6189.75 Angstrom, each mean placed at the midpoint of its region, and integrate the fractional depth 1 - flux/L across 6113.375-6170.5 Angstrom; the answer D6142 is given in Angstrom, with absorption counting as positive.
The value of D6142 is 1.6 Angstrom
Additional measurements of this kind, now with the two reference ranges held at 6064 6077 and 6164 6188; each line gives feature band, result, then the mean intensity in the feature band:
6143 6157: -1.4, 30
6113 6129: 0.6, 27.1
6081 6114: 0.1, 28.7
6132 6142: -0.4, 28.7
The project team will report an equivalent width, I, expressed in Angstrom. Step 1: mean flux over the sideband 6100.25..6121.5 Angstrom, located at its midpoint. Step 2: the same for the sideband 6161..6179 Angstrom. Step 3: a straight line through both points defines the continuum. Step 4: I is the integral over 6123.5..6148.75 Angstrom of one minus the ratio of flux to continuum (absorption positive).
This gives -2.6 Angstrom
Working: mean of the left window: 28.3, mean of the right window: 24.2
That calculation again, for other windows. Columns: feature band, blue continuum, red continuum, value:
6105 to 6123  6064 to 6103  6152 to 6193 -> 0.0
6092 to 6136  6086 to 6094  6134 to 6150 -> 0.7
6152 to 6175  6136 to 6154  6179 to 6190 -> 2.8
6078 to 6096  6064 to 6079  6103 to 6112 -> 0.6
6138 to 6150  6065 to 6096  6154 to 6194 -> -1.5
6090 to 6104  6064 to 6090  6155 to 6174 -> 0.0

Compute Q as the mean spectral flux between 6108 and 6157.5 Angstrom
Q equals 28.8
